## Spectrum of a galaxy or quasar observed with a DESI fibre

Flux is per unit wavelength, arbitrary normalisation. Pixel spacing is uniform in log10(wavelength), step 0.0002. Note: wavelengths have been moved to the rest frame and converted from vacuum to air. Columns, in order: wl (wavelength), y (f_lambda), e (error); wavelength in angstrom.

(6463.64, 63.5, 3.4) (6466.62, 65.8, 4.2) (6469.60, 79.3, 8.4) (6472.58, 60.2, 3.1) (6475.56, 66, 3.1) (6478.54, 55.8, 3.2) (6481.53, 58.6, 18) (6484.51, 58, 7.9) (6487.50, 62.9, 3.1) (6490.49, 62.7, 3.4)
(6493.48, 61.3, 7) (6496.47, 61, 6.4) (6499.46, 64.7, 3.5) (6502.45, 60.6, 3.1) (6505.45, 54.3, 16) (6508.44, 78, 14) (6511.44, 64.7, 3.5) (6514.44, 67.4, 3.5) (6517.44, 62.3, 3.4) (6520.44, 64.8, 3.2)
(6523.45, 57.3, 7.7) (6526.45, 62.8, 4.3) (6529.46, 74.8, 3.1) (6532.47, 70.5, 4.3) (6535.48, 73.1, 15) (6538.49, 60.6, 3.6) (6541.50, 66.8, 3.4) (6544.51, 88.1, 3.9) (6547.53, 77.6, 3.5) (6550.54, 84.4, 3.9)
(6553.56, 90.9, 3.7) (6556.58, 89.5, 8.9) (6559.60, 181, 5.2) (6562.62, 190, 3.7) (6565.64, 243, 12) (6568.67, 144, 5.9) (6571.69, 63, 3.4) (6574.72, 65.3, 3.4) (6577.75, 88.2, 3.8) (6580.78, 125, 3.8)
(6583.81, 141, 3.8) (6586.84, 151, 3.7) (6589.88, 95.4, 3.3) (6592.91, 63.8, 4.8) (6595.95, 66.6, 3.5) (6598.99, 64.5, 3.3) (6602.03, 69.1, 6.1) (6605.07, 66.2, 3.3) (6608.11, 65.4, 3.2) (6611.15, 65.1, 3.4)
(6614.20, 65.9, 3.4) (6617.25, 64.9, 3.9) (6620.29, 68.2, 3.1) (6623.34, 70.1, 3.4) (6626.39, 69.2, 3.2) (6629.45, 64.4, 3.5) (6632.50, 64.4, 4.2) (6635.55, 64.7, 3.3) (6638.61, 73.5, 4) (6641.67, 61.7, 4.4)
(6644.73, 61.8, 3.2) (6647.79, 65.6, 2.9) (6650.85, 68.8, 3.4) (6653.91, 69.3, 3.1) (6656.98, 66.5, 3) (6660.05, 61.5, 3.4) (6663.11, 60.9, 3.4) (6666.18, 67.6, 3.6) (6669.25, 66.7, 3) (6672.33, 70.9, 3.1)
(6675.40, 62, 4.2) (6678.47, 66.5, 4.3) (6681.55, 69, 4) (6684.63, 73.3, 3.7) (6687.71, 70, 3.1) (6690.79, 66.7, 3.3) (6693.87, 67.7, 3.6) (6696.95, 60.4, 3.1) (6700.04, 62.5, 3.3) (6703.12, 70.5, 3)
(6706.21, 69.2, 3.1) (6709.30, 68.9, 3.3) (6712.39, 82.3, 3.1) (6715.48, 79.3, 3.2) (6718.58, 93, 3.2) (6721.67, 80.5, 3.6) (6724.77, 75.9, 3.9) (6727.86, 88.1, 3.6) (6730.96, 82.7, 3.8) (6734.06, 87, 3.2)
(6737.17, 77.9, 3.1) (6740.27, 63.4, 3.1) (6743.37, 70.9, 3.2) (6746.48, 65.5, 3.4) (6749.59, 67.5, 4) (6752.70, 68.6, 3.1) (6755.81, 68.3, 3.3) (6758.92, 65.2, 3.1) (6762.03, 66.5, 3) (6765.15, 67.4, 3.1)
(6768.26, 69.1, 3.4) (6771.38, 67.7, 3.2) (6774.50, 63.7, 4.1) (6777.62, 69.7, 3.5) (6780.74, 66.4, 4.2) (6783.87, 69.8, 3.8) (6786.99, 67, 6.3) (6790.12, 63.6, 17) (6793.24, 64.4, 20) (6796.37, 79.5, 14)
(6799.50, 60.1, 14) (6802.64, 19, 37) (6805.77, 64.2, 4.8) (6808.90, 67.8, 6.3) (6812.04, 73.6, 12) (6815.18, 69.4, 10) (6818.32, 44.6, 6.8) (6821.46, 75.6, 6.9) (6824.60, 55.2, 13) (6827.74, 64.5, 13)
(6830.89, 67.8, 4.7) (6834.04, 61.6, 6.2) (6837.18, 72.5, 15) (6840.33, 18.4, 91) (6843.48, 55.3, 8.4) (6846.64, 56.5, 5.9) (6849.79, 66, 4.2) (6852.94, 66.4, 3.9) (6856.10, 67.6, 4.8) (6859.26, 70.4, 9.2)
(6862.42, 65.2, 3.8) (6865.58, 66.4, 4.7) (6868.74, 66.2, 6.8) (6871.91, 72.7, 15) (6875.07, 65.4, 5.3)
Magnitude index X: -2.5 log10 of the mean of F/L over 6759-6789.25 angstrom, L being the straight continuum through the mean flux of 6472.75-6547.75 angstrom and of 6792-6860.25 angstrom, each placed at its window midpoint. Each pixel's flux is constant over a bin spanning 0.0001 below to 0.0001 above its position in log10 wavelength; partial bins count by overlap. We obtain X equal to -0.10 mag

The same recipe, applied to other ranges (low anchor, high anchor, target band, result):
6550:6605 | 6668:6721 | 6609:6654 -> 0.357 mag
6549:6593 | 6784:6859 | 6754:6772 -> 0.125 mag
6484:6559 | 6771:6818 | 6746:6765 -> -0.038 mag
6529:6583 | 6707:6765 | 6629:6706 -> 0.284 mag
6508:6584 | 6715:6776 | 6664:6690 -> 0.185 mag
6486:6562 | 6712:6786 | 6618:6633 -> 0.104 mag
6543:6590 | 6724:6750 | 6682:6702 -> 0.292 mag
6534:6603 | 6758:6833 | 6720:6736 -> -0.094 mag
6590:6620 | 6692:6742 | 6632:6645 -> 0.066 mag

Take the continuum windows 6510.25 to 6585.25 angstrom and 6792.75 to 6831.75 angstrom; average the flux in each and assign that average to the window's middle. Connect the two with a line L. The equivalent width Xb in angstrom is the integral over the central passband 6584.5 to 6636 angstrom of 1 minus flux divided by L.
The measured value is 8.2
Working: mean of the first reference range 96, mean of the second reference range 61.8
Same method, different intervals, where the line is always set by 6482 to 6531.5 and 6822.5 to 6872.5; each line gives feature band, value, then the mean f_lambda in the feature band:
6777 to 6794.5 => -1.25 angstrom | 66.7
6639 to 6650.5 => -0.32 angstrom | 64.7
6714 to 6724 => -3.36 angstrom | 83.6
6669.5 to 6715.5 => -4.53 angstrom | 68.9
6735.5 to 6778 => -3.78 angstrom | 68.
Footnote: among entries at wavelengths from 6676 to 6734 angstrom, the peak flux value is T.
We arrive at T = 93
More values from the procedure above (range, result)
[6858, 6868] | 70.4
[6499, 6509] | 78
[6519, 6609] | 243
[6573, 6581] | 125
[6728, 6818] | 87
